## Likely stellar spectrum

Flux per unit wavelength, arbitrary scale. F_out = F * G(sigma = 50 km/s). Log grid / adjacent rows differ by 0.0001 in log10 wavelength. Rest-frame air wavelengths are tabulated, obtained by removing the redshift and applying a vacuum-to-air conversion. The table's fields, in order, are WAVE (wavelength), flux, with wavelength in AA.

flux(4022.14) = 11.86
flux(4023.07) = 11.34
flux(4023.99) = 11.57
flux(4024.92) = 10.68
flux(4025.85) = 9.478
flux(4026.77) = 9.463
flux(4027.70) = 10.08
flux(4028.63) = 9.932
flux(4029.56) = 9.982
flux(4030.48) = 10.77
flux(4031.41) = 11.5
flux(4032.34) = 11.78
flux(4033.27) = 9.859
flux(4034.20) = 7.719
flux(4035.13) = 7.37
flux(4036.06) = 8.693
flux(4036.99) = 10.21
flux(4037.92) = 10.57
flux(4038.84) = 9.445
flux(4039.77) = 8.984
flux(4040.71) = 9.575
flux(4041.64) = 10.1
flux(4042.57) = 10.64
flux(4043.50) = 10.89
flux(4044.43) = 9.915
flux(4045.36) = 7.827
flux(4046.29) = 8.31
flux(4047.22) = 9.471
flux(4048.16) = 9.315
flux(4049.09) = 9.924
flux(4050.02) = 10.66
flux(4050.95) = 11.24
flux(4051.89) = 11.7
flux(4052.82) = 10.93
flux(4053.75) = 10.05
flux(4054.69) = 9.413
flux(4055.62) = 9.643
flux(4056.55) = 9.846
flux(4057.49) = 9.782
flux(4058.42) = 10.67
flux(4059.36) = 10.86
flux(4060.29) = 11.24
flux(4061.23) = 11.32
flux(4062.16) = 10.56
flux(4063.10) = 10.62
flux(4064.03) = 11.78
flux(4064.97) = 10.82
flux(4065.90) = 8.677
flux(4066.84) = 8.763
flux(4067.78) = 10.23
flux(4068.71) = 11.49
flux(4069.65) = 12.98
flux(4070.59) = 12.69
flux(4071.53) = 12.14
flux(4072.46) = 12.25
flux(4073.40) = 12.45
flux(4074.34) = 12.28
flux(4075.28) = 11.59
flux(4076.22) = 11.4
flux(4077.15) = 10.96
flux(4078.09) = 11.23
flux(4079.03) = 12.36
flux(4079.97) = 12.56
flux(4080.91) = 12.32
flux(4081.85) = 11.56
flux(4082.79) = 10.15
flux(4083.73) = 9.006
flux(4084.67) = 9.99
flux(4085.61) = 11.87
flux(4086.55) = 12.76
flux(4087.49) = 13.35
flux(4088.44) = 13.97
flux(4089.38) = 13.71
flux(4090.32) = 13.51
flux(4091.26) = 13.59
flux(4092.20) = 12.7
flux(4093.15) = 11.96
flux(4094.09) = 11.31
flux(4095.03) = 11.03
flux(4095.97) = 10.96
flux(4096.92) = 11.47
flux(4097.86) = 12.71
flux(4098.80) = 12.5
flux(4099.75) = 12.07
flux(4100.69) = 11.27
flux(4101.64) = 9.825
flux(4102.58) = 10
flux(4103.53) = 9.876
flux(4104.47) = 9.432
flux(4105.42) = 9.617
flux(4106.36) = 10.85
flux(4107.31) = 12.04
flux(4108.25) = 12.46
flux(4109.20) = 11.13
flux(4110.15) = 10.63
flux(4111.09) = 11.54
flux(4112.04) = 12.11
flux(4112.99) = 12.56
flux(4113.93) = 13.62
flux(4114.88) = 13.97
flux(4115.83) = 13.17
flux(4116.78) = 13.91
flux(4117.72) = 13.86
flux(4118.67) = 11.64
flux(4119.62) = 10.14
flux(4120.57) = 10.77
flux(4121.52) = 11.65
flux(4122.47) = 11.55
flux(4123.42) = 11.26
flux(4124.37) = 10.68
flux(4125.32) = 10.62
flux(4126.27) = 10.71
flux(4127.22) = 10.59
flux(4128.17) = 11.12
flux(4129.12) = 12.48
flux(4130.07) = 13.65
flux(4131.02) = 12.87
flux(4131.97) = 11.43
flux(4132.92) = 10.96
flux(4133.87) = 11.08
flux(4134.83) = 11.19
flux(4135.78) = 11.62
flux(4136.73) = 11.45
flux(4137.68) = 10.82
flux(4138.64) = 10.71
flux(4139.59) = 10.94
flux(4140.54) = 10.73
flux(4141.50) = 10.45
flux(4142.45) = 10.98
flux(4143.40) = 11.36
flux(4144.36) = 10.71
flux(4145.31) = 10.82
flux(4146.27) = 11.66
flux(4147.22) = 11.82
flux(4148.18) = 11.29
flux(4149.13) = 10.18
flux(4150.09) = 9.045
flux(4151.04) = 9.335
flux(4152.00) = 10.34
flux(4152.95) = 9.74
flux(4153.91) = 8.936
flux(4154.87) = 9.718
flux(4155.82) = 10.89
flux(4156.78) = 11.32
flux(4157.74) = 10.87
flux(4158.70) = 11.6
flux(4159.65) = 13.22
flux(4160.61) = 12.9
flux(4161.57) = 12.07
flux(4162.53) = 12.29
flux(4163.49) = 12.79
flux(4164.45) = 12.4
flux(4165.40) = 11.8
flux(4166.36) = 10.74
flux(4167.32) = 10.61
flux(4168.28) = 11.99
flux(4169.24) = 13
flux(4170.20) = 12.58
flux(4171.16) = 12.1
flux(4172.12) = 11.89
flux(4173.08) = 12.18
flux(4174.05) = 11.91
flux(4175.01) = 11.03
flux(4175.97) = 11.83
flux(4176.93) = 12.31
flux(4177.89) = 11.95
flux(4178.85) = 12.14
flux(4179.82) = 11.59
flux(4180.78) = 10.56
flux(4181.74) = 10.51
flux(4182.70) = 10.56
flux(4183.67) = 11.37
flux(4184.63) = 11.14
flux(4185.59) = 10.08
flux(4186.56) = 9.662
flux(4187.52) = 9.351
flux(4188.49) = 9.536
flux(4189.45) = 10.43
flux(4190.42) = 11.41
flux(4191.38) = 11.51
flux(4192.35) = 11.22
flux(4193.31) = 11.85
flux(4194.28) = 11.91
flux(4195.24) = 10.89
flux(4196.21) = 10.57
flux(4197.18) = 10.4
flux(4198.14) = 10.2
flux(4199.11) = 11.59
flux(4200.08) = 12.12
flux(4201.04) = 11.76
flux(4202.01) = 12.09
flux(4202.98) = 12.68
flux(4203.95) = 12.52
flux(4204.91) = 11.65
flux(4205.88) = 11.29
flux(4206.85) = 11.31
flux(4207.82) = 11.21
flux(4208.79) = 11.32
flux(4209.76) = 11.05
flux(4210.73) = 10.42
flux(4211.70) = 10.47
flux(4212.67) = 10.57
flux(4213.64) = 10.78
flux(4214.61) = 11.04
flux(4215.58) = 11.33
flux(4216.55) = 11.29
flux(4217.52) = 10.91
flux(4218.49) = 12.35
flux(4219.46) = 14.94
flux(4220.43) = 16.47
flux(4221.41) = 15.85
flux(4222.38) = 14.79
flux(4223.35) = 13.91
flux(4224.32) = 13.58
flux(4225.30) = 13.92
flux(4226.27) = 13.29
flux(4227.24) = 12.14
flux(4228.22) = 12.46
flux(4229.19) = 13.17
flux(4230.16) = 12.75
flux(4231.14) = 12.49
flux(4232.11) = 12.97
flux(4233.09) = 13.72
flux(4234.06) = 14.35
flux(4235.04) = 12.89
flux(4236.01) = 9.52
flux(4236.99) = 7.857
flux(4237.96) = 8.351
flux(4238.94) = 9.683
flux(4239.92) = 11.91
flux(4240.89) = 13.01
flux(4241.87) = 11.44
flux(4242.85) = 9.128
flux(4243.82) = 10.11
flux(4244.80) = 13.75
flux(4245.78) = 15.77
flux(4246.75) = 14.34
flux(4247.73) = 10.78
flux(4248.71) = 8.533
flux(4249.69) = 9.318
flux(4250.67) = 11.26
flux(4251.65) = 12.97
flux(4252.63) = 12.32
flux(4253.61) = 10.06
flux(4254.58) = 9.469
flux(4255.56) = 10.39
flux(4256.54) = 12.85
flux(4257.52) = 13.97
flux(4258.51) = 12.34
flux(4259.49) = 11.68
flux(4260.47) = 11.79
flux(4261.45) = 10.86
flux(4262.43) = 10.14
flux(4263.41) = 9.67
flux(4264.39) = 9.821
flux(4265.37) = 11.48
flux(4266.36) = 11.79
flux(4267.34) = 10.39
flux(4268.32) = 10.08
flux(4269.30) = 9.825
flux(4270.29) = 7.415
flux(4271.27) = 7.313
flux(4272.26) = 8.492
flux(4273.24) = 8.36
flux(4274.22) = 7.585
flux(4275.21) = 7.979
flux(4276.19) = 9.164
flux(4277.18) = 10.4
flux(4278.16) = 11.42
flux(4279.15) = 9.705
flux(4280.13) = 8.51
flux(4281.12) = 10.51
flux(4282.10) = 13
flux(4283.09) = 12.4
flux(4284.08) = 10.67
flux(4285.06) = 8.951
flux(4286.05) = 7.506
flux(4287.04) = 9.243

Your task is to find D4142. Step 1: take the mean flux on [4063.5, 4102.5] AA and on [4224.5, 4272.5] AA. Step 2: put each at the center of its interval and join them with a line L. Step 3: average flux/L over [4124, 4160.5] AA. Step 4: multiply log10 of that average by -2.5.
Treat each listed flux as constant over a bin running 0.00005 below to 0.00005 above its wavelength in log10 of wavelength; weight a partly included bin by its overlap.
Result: 0.05 mag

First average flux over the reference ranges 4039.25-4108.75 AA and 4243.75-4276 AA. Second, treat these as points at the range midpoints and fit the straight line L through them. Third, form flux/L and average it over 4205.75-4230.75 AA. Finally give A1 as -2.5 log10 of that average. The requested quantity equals -0.155 mag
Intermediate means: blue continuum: 11.1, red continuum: 10.7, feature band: 12.4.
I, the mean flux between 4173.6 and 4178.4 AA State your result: 11.8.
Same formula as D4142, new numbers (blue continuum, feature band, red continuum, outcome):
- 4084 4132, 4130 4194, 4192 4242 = 0.06 mag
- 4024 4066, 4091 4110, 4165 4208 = -0.07 mag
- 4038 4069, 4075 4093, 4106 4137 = -0.11 mag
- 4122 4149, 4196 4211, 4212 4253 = 0.05 mag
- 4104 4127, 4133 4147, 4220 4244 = 0.07 mag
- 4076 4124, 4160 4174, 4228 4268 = -0.04 mag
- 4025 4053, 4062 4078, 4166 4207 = -0.11 mag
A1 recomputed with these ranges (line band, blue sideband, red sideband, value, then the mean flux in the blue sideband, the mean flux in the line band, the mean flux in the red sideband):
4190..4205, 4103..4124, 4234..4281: -0.05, 11.7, 11.5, 10.6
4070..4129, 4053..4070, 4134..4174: -0.09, 10.5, 11.7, 11.3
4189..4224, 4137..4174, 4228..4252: -0.03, 11.2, 11.8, 11.7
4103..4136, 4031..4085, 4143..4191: -0.07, 10.5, 11.6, 11.2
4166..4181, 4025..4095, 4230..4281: -0.10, 10.8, 11.8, 10.8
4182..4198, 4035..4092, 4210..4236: 0.15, 10.9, 10.7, 12.7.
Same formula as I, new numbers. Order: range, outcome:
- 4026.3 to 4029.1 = 9.82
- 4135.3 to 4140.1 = 11.1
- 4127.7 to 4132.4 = 12.3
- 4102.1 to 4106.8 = 9.96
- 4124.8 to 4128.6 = 10.8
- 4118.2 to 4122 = 11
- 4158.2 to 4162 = 12.4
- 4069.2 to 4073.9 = 12.5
